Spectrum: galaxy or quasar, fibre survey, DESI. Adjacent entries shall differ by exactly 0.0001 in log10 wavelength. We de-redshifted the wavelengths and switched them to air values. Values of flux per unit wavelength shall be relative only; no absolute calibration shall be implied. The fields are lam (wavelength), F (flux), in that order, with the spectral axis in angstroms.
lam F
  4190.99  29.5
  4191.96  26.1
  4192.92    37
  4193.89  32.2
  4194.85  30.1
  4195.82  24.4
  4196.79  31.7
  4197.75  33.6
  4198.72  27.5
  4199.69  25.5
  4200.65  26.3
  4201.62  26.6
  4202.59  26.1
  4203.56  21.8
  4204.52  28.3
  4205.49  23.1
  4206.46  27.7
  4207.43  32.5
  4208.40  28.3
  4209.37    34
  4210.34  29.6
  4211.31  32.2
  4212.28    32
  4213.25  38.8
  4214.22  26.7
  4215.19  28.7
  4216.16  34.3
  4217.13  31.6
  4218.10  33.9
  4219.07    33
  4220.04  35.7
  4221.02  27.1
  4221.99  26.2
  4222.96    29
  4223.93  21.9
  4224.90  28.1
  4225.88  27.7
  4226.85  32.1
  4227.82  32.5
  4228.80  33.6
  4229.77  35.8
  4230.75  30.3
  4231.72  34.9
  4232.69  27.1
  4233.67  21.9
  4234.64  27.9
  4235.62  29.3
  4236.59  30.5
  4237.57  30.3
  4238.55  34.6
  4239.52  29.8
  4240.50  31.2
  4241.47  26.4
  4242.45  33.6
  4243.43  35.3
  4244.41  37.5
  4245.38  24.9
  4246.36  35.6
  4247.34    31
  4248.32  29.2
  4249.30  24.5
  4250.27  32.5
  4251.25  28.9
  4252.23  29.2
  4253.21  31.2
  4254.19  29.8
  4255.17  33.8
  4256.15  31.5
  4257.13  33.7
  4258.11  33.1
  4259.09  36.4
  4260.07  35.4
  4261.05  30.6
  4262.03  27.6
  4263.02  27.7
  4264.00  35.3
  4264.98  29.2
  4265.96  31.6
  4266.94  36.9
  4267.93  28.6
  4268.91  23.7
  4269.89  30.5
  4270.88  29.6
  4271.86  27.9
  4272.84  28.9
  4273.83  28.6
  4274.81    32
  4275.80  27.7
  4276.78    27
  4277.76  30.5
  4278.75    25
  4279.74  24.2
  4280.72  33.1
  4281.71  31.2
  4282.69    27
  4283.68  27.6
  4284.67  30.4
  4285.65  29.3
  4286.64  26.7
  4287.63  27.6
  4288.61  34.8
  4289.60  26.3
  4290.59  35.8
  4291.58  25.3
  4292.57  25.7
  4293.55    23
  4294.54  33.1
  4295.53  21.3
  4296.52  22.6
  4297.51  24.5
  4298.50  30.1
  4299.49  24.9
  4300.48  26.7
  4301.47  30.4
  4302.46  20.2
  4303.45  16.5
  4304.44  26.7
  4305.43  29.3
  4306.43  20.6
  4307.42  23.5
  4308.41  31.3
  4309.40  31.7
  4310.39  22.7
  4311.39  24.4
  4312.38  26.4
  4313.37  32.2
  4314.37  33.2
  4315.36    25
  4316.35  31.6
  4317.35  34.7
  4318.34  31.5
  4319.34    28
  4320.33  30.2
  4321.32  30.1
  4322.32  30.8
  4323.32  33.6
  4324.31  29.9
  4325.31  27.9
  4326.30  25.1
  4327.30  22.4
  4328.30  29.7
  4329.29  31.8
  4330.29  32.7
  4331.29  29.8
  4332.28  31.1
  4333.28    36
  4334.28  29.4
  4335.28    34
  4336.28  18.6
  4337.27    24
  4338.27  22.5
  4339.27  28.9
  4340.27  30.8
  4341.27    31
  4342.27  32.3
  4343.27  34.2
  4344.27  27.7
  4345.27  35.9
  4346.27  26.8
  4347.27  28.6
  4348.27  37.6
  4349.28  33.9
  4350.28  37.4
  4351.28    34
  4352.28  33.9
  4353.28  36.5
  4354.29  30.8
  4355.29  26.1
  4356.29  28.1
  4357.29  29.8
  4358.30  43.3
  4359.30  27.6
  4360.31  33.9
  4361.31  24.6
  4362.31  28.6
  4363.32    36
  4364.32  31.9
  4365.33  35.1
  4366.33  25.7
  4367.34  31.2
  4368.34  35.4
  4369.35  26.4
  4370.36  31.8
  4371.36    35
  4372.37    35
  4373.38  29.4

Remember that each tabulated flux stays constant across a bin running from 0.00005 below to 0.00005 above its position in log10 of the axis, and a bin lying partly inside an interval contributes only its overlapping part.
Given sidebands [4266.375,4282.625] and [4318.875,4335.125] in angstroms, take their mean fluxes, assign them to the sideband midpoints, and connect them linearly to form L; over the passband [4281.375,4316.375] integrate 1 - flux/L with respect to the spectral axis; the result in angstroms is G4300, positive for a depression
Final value 2.8 angstroms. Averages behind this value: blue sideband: 29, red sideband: 30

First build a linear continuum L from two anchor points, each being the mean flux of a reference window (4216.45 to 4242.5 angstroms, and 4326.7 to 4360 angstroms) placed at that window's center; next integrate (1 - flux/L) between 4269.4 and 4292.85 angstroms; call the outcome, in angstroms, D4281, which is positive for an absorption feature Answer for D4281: 1.2 angstroms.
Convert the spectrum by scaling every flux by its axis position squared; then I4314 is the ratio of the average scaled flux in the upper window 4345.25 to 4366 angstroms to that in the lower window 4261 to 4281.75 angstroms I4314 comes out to 1.1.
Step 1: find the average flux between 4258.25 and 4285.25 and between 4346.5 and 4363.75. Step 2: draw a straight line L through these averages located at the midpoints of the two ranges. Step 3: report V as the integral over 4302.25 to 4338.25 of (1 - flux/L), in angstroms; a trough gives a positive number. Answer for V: 3.5 angstroms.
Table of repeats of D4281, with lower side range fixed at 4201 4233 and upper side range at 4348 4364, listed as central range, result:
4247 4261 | -0.3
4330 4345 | 1.2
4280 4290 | 0.6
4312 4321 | 0.4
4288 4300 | 1.6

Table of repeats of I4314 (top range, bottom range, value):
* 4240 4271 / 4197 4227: 1.08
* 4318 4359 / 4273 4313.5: 1.15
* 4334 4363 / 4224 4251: 1.06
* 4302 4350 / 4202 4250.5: 1.00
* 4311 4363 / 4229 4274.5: 1.03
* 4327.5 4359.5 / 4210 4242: 1.08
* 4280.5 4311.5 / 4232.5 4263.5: 0.90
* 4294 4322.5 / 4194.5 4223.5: 0.97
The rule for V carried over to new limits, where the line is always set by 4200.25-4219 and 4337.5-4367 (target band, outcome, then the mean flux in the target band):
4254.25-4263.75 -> -0.6 angstroms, 32.2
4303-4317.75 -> 1.7 angstroms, 27.3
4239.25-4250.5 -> -0.3 angstroms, 30.9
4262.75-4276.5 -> 0.3 angstroms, 29.9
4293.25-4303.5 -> 1.8 angstroms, 25.2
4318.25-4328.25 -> 0.7 angstroms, 28.9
